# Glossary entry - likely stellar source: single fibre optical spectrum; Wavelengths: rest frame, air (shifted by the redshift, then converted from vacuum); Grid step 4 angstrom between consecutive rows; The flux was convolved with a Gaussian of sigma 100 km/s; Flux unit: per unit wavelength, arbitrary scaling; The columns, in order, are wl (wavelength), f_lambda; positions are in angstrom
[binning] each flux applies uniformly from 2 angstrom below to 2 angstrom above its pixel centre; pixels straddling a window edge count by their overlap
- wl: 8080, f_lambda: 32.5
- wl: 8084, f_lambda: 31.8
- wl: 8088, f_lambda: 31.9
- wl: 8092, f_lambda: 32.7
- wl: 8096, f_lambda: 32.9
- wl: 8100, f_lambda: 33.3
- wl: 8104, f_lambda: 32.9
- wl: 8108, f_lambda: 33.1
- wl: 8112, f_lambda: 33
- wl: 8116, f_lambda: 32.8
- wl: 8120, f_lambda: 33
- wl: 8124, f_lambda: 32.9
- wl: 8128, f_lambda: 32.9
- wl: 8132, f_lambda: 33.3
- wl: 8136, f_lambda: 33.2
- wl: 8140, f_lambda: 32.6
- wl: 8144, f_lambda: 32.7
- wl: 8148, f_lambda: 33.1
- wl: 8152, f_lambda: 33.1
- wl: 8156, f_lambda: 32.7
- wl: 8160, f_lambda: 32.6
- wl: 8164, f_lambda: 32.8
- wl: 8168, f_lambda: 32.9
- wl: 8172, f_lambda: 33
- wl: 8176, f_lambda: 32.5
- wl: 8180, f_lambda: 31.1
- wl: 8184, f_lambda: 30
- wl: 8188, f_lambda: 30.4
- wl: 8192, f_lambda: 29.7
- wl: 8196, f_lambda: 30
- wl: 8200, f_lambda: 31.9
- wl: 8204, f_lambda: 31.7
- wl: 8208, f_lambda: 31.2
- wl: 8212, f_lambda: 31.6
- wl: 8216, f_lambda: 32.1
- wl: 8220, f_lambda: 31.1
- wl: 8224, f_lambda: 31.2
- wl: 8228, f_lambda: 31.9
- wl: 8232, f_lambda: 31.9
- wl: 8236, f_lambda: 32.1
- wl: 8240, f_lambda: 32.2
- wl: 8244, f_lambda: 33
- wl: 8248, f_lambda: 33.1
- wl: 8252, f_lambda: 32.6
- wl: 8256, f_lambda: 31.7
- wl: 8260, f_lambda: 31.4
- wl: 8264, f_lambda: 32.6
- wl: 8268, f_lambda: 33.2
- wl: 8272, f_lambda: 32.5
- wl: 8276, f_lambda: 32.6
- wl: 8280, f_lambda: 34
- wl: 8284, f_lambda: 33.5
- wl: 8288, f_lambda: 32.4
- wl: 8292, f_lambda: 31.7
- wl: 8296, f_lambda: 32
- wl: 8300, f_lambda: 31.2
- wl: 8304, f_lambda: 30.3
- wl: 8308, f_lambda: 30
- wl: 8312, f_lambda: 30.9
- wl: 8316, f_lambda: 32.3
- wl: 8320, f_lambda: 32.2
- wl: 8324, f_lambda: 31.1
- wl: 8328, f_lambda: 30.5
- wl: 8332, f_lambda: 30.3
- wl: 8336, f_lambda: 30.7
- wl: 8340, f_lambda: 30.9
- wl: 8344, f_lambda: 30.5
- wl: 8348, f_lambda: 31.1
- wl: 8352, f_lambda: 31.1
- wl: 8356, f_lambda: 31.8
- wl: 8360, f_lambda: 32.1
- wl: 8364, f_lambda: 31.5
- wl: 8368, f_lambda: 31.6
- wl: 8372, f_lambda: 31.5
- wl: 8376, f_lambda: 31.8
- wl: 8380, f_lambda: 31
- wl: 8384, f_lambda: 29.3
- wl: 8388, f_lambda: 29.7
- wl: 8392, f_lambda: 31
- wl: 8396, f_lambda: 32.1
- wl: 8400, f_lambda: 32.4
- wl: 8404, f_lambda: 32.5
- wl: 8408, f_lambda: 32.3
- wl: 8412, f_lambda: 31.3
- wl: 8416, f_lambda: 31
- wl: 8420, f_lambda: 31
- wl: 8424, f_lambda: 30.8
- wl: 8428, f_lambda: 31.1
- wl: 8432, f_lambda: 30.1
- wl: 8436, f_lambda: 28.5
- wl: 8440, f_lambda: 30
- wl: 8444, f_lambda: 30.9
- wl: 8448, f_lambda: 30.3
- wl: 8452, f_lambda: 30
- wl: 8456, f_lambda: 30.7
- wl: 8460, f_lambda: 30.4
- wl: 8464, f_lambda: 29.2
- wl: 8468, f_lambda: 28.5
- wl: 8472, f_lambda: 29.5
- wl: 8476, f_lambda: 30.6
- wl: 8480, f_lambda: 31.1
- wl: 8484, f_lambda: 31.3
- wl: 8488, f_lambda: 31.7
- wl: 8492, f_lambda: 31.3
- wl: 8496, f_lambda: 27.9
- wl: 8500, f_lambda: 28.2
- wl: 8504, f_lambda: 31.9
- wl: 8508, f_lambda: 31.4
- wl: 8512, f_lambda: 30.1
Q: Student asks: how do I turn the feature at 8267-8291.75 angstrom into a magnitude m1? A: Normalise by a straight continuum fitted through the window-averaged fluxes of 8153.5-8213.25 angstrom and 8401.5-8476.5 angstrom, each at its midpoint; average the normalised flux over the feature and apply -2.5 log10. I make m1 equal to -0.06 mag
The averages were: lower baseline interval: 31.6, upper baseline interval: 30.5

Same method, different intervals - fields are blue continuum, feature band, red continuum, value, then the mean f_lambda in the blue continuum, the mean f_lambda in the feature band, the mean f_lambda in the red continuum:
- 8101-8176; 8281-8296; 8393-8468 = -0.03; 32.9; 32.6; 30.8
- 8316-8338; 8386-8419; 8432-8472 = -0.04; 31.1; 31.5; 29.8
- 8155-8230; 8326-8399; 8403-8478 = -0.01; 31.6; 31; 30.4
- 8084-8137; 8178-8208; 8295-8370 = 0.05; 32.9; 30.7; 31.2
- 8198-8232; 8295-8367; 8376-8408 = 0.01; 31.6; 31.1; 31.3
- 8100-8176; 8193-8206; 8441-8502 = 0.05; 32.9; 31.1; 30.1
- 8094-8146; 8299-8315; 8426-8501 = 0.03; 33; 30.7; 30.1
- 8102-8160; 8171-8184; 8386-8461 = 0.03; 32.9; 31.8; 30.9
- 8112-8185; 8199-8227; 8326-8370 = 0.02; 32.7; 31.5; 31.1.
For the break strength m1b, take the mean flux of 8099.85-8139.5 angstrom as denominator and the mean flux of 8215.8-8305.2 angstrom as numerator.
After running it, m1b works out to 0.98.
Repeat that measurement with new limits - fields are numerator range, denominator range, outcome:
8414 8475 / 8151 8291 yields 0.94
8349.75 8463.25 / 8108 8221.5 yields 0.96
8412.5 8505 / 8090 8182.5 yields 0.92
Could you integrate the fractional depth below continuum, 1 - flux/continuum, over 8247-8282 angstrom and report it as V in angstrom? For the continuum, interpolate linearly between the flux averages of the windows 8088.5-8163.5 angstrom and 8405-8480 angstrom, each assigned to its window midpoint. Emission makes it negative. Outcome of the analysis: -0.9 angstrom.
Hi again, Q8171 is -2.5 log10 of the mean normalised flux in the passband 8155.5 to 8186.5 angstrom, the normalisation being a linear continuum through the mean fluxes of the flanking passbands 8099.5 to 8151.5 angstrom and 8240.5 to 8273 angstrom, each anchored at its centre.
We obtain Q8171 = 0.02 mag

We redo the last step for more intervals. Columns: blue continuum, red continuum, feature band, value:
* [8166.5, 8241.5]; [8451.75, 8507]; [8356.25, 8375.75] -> -0.03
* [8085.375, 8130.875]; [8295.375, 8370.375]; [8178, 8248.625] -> 0.02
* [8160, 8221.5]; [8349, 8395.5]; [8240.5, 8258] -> -0.04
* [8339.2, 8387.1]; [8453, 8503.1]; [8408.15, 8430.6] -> -0.02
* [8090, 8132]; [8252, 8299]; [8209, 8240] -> 0.03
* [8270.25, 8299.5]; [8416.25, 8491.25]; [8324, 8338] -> 0.05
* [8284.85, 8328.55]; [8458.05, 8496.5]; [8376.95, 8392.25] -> 0.02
